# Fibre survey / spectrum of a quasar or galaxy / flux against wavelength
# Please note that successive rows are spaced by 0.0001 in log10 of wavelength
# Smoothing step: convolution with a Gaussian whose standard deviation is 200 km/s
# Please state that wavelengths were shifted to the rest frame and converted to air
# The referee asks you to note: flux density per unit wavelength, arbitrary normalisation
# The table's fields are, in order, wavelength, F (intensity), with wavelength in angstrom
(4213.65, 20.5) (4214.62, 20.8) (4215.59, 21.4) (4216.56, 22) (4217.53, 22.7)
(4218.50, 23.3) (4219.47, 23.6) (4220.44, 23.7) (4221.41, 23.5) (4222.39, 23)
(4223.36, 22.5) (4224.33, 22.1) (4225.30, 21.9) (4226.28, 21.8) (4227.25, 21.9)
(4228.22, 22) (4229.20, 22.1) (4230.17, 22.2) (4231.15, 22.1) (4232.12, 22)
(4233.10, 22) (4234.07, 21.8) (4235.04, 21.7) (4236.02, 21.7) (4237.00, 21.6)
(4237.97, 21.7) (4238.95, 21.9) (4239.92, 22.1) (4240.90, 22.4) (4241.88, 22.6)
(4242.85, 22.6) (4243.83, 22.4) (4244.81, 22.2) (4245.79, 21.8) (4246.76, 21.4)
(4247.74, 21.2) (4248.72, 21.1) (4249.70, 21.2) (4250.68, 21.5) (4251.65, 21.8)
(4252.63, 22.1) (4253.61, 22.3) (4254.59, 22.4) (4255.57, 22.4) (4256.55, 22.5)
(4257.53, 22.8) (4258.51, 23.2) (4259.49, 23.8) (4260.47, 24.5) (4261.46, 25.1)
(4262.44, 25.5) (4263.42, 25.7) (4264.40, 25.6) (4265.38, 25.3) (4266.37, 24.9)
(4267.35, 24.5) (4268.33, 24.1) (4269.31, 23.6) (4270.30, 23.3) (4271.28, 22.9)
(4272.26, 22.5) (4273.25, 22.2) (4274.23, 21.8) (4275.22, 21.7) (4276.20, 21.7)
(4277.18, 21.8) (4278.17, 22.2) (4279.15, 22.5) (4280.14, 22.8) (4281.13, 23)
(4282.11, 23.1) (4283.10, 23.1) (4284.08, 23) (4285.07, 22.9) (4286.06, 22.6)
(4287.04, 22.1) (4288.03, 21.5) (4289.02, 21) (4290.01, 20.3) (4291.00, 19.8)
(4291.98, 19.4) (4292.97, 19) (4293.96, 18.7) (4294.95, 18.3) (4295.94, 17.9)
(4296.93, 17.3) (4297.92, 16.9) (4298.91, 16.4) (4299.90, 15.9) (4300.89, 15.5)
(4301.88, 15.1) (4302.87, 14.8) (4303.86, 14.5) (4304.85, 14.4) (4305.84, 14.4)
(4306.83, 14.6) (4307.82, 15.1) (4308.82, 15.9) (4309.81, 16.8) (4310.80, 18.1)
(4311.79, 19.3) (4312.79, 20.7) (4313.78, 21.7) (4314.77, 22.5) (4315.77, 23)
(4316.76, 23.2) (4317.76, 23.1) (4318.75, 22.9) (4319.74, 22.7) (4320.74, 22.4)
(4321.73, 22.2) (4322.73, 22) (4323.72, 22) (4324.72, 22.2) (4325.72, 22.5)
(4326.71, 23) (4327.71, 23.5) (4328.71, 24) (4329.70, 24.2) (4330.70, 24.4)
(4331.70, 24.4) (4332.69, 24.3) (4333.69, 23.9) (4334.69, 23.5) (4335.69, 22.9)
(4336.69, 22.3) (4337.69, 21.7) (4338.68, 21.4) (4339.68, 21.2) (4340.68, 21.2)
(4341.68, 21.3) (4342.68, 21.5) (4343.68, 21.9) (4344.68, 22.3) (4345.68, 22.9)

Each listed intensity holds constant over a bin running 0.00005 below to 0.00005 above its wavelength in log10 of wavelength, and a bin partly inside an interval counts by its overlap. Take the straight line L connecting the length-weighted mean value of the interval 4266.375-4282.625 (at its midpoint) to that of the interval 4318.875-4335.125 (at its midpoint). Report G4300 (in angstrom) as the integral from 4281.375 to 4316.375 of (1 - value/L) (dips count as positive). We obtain 6.4 angstrom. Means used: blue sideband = 22.8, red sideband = 23.2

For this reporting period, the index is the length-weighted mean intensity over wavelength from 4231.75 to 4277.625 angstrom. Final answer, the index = 22.7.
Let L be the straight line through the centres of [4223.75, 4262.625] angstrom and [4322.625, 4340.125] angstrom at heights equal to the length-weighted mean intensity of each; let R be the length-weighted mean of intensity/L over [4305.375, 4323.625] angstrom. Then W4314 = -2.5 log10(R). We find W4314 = 0.14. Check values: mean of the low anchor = 22.3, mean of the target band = 20.1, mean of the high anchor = 23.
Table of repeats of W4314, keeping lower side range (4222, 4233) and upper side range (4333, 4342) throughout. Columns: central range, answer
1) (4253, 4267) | -0.09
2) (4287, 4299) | 0.16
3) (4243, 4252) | 0.02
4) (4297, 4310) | 0.39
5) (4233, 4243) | 0.01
